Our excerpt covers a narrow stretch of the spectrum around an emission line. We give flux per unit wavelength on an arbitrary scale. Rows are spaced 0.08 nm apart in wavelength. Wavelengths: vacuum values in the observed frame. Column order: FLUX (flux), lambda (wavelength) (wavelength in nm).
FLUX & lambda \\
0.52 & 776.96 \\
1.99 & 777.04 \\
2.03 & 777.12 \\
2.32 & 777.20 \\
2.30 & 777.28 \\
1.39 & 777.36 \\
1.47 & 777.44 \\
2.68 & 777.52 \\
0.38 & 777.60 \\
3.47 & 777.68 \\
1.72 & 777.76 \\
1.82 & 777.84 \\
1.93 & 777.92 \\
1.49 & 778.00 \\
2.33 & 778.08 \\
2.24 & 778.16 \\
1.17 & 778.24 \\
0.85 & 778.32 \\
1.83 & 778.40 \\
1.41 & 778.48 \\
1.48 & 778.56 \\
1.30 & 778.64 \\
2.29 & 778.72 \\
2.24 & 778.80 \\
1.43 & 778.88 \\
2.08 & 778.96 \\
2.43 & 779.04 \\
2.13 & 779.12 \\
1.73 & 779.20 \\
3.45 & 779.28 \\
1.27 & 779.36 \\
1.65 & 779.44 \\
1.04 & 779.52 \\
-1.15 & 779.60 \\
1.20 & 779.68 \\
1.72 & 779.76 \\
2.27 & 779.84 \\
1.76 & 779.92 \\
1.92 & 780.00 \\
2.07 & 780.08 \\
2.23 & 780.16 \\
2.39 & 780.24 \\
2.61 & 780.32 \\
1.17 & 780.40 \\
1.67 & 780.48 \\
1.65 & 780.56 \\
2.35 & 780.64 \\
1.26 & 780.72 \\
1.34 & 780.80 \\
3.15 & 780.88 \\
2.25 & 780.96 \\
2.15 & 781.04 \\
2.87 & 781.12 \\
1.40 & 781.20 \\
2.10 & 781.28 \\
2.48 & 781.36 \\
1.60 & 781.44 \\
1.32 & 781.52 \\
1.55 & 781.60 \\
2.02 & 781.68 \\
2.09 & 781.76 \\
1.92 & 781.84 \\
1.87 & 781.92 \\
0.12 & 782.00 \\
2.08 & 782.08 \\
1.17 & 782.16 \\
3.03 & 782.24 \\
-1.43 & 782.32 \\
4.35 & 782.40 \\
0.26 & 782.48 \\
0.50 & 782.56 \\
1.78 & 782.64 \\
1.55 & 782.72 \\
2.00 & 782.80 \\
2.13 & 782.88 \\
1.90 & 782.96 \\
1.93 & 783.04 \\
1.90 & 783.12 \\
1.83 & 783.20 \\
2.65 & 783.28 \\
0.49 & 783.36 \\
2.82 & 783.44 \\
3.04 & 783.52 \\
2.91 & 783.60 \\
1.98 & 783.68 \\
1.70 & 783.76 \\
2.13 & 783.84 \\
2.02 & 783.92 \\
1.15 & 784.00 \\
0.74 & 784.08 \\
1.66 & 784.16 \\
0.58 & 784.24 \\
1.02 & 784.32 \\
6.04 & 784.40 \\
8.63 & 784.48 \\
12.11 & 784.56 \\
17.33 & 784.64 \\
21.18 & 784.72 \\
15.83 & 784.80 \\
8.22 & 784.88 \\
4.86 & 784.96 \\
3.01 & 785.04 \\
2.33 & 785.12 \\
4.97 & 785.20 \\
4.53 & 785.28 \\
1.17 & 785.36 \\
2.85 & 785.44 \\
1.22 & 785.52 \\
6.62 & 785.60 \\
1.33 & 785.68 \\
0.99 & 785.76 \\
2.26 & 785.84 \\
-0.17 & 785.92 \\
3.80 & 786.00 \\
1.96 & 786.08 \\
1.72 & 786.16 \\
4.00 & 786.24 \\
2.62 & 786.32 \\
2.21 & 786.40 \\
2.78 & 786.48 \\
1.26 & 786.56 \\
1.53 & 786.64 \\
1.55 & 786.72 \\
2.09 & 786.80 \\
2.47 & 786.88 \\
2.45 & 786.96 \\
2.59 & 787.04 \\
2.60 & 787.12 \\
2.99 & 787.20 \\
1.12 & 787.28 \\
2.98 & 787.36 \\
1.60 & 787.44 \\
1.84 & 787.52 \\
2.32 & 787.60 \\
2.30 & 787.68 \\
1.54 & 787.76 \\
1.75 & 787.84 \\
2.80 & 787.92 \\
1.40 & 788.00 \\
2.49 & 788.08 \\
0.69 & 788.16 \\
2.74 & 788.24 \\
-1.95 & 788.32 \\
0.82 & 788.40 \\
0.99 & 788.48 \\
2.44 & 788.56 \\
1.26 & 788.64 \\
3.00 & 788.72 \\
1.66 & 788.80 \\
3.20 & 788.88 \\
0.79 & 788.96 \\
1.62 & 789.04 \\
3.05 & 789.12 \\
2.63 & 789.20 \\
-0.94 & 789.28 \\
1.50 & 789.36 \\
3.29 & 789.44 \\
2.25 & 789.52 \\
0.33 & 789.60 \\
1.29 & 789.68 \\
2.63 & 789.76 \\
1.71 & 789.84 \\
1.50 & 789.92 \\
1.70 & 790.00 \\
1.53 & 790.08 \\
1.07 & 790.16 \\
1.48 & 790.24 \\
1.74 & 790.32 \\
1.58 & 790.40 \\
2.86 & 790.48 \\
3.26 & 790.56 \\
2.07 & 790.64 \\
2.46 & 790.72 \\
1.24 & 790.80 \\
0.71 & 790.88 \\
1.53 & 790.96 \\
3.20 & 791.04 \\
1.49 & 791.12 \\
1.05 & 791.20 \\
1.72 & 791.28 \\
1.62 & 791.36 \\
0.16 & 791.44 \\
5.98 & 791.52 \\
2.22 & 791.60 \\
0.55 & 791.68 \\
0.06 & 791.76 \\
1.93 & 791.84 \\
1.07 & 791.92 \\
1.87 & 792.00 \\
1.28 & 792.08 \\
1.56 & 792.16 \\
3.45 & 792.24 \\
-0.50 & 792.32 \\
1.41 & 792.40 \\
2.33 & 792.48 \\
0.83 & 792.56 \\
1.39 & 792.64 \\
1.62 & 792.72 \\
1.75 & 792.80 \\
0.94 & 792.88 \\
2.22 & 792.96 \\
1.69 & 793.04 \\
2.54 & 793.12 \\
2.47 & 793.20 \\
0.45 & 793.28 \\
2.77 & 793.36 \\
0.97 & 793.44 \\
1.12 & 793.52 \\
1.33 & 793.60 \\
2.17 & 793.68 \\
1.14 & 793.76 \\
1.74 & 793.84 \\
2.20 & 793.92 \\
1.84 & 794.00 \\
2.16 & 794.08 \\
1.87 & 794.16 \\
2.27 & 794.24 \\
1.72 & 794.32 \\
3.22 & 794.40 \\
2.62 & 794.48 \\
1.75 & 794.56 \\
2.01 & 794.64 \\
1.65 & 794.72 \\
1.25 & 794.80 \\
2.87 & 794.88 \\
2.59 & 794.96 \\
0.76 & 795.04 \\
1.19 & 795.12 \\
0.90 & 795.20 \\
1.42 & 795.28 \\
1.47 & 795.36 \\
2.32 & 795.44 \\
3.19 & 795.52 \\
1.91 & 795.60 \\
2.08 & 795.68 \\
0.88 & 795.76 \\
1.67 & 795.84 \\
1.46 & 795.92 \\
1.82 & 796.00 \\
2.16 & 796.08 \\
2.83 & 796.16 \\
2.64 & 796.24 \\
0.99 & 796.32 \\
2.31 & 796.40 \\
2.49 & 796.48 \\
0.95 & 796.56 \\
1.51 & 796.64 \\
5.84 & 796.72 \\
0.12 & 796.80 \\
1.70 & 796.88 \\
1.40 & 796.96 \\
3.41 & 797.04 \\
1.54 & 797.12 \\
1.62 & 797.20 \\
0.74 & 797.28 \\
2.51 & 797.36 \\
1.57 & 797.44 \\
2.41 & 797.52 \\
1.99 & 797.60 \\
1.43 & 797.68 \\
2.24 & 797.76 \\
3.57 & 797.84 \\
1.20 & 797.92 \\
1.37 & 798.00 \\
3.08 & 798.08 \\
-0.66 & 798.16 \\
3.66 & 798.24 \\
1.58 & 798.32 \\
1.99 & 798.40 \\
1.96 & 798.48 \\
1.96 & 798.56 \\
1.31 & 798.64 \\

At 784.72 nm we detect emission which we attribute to H-alpha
